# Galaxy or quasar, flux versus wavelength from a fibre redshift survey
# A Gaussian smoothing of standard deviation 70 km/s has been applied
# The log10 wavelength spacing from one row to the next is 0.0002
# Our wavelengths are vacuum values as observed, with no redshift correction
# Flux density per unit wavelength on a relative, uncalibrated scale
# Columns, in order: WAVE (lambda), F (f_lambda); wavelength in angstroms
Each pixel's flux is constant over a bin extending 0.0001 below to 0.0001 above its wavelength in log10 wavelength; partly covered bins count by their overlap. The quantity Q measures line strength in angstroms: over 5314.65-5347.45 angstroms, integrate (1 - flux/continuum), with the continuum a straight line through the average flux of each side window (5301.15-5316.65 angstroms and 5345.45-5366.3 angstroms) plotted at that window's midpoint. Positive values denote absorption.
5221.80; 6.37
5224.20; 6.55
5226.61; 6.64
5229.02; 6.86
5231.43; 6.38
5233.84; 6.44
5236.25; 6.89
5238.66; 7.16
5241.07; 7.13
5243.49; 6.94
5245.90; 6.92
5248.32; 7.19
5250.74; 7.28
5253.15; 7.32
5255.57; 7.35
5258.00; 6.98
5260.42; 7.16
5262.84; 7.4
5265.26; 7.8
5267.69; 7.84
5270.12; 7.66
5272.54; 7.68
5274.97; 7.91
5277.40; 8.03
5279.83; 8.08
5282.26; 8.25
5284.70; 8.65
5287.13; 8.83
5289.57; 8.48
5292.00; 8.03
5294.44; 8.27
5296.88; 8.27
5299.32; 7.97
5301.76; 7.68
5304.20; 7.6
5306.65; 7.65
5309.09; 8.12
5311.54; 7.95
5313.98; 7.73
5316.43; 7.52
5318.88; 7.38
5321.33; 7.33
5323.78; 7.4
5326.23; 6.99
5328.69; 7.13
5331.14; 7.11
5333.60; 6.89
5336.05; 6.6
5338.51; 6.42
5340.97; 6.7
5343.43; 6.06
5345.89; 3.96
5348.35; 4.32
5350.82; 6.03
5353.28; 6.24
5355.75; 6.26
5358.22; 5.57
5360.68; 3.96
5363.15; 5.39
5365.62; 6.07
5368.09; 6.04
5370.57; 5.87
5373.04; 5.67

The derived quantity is -0.4 angstroms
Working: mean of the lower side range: 7.77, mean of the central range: 6.72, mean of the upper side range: 5.34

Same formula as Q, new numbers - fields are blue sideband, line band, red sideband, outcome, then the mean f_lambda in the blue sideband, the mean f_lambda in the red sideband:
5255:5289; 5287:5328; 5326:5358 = -4.7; 7.85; 6.16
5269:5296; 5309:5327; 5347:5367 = -1.7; 8.17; 5.48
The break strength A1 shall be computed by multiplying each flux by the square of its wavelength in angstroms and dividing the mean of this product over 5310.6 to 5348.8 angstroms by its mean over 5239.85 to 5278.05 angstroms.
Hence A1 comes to 0.9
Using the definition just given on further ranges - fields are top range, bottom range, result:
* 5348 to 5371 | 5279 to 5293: 0.69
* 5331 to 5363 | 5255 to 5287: 0.76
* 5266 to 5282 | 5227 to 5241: 1.18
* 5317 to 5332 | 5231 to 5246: 1.09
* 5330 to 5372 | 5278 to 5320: 0.74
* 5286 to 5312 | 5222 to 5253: 1.20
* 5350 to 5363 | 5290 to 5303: 0.71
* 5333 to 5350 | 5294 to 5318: 0.75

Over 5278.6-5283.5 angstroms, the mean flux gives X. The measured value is 8.16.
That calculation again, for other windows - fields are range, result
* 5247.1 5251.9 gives 7.22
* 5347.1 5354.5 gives 5.53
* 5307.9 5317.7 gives 7.83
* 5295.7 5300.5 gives 8.12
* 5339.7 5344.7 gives 6.36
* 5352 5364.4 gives 5.49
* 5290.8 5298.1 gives 8.19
